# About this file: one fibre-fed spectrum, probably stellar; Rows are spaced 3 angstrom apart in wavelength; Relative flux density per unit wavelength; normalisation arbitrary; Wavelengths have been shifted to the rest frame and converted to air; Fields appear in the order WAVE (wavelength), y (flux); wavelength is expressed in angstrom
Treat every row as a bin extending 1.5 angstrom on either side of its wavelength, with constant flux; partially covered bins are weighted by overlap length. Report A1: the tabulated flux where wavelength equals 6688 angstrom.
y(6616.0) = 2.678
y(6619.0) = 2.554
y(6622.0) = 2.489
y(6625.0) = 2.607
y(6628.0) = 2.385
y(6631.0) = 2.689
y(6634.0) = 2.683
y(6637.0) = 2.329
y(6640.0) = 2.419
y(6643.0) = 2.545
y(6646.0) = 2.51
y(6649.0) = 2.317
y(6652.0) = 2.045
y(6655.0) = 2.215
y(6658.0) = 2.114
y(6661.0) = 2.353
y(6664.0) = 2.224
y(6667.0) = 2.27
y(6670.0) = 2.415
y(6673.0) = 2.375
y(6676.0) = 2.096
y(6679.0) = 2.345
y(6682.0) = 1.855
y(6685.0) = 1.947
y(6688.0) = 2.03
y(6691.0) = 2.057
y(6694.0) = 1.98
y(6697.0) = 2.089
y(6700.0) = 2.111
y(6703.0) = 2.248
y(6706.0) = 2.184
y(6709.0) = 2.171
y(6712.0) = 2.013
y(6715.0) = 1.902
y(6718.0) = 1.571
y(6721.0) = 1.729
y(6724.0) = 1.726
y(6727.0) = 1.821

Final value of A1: 2.03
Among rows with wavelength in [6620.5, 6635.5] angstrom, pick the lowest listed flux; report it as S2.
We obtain 2.385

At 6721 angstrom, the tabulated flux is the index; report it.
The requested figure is 1.729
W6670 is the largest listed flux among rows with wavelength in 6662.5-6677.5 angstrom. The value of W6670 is 2.415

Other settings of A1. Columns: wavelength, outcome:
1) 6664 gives 2.224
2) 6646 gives 2.51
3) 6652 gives 2.045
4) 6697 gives 2.089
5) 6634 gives 2.683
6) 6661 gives 2.353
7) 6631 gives 2.689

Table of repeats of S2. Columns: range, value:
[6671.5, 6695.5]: 1.855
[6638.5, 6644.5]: 2.419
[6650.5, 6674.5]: 2.045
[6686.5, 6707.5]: 1.98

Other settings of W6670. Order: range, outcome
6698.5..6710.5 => 2.248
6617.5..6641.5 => 2.689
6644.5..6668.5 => 2.51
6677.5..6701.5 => 2.345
